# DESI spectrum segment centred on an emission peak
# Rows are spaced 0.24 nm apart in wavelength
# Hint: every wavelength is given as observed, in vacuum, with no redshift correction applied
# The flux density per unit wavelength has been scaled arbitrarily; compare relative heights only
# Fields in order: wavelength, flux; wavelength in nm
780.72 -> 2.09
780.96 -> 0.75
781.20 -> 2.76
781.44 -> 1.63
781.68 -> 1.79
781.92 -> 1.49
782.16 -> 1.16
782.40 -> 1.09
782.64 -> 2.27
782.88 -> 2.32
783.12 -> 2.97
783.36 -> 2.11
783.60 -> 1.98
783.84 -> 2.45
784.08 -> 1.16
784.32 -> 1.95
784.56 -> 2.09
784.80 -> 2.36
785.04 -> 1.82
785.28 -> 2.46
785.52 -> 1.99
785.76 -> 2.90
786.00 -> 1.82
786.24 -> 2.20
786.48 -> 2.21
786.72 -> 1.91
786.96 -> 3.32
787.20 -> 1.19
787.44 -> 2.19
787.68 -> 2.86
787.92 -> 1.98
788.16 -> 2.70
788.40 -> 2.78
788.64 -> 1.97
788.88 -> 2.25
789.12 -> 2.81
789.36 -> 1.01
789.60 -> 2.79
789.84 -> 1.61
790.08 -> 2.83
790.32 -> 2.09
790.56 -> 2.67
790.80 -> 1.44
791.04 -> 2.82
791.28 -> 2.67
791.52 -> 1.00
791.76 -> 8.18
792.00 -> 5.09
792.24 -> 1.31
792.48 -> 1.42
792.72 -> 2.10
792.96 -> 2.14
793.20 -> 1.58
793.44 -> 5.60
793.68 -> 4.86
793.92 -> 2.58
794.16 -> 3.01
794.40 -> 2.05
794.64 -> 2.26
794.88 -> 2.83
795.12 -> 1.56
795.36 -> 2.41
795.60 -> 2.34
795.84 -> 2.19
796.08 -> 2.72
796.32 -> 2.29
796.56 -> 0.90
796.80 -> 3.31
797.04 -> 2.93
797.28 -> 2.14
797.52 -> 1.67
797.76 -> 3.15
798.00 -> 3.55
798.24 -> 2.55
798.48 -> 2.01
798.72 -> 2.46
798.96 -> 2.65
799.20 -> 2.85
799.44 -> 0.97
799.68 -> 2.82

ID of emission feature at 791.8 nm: [S II] 6716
